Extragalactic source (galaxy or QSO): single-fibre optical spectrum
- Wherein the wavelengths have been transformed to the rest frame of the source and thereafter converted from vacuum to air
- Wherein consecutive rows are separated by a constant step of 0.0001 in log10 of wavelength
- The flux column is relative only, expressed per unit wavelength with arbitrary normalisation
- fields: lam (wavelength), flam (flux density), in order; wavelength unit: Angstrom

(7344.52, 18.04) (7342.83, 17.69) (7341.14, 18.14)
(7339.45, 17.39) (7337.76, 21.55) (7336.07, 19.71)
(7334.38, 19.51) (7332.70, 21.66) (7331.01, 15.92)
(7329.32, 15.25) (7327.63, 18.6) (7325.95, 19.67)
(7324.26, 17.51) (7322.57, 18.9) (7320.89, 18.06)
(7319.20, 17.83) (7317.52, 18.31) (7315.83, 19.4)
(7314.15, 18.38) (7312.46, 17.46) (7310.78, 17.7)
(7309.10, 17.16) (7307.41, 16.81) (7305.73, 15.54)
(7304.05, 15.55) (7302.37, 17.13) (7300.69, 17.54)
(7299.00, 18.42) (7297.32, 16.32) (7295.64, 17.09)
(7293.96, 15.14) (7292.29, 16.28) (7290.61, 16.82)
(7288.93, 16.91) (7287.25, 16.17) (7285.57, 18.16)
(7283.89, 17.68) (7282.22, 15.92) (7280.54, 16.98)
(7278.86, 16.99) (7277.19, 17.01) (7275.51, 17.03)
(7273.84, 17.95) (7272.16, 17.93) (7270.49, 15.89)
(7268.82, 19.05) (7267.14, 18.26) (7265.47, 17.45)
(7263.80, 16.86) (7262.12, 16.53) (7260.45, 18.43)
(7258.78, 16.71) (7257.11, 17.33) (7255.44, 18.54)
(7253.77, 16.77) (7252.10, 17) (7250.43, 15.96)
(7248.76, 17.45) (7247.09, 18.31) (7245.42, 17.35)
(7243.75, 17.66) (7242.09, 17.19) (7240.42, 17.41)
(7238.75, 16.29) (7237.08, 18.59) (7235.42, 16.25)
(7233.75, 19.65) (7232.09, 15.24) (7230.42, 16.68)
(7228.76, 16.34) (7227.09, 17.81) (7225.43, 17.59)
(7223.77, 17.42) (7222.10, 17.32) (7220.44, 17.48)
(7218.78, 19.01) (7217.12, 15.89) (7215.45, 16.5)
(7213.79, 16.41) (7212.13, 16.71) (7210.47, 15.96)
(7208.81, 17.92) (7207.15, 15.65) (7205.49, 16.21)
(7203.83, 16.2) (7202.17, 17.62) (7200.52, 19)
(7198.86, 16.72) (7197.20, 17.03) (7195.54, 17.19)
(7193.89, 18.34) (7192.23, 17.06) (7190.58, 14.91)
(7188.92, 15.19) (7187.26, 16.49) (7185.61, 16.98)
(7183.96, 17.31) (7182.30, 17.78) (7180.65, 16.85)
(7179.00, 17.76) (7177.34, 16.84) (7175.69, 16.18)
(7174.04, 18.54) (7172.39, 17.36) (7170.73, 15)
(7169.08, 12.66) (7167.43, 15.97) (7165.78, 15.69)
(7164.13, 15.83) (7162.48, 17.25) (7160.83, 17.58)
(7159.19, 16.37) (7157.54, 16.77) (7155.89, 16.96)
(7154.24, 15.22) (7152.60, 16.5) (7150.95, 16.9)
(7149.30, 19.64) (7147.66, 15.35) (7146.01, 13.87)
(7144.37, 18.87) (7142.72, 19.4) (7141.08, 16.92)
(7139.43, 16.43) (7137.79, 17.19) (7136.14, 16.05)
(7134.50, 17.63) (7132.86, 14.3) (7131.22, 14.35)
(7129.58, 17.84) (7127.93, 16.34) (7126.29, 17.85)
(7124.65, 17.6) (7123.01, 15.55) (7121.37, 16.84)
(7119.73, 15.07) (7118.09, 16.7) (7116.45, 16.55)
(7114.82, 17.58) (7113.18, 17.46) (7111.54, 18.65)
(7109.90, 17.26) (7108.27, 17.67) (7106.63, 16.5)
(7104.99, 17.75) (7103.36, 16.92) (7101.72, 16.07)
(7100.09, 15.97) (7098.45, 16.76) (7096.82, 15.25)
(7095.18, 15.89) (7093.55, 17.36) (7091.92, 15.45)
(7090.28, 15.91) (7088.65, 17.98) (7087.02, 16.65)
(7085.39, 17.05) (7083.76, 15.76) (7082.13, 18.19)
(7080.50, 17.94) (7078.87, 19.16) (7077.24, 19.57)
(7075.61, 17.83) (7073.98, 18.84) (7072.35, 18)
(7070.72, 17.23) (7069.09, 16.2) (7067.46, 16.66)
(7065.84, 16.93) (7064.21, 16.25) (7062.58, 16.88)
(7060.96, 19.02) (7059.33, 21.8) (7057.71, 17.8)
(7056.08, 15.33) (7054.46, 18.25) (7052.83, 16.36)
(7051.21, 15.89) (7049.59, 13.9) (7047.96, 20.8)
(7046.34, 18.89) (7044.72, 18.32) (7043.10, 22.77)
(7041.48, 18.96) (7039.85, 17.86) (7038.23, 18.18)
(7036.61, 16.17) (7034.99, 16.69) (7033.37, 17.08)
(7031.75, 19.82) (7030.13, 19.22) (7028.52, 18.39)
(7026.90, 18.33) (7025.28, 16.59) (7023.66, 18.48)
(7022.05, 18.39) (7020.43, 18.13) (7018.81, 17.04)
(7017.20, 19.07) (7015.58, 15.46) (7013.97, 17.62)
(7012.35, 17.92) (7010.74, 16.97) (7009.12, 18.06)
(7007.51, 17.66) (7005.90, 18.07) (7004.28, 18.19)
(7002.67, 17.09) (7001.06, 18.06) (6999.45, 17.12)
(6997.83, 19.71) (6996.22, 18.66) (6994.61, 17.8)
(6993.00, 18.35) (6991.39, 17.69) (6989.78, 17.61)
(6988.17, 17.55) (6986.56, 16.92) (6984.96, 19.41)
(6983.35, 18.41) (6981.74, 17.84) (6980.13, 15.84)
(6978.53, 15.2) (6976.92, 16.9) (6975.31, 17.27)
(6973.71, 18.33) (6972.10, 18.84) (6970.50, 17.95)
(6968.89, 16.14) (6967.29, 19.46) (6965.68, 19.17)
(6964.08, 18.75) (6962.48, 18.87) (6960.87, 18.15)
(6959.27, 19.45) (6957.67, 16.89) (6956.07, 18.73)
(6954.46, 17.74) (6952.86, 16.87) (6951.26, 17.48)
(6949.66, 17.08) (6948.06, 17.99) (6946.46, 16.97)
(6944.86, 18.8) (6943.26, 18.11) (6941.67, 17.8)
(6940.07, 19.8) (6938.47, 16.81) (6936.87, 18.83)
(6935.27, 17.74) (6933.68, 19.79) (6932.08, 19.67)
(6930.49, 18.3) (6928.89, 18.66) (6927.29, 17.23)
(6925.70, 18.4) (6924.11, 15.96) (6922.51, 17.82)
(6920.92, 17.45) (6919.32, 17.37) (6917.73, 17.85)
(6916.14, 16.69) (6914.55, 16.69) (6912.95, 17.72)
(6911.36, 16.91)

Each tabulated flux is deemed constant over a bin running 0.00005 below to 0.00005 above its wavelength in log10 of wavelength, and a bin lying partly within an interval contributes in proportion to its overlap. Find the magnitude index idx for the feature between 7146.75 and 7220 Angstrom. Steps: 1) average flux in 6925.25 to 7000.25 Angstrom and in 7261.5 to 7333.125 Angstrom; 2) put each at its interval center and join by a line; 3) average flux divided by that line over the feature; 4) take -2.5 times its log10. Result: 0.05 mag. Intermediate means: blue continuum 18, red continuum 17.4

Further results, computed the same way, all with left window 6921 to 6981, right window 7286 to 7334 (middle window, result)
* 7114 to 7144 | 0.06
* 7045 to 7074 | 0.02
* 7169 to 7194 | 0.06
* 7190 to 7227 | 0.03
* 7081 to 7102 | 0.08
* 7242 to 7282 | 0.01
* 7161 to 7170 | 0.13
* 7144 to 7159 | 0.07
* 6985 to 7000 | -0.01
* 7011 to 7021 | 0.02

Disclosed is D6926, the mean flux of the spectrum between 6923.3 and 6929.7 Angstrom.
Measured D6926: 17.5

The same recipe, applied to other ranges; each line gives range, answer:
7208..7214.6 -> 16.8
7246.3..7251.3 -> 17.2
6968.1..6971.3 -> 17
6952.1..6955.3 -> 17.3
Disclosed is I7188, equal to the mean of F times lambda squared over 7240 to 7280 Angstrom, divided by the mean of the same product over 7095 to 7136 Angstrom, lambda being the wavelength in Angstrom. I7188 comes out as 1.09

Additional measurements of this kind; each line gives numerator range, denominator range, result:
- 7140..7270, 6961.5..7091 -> 1.00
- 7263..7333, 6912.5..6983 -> 1.07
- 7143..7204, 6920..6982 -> 0.99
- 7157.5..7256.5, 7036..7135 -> 1.02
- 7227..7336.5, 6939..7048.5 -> 1.05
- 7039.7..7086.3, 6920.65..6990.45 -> 1.03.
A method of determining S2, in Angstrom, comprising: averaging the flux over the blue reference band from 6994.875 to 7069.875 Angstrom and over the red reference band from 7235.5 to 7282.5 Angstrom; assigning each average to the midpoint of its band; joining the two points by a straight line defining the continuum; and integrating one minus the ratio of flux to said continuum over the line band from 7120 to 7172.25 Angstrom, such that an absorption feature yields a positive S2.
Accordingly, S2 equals 3.3 Angstrom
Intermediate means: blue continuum 17.8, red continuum 17.3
